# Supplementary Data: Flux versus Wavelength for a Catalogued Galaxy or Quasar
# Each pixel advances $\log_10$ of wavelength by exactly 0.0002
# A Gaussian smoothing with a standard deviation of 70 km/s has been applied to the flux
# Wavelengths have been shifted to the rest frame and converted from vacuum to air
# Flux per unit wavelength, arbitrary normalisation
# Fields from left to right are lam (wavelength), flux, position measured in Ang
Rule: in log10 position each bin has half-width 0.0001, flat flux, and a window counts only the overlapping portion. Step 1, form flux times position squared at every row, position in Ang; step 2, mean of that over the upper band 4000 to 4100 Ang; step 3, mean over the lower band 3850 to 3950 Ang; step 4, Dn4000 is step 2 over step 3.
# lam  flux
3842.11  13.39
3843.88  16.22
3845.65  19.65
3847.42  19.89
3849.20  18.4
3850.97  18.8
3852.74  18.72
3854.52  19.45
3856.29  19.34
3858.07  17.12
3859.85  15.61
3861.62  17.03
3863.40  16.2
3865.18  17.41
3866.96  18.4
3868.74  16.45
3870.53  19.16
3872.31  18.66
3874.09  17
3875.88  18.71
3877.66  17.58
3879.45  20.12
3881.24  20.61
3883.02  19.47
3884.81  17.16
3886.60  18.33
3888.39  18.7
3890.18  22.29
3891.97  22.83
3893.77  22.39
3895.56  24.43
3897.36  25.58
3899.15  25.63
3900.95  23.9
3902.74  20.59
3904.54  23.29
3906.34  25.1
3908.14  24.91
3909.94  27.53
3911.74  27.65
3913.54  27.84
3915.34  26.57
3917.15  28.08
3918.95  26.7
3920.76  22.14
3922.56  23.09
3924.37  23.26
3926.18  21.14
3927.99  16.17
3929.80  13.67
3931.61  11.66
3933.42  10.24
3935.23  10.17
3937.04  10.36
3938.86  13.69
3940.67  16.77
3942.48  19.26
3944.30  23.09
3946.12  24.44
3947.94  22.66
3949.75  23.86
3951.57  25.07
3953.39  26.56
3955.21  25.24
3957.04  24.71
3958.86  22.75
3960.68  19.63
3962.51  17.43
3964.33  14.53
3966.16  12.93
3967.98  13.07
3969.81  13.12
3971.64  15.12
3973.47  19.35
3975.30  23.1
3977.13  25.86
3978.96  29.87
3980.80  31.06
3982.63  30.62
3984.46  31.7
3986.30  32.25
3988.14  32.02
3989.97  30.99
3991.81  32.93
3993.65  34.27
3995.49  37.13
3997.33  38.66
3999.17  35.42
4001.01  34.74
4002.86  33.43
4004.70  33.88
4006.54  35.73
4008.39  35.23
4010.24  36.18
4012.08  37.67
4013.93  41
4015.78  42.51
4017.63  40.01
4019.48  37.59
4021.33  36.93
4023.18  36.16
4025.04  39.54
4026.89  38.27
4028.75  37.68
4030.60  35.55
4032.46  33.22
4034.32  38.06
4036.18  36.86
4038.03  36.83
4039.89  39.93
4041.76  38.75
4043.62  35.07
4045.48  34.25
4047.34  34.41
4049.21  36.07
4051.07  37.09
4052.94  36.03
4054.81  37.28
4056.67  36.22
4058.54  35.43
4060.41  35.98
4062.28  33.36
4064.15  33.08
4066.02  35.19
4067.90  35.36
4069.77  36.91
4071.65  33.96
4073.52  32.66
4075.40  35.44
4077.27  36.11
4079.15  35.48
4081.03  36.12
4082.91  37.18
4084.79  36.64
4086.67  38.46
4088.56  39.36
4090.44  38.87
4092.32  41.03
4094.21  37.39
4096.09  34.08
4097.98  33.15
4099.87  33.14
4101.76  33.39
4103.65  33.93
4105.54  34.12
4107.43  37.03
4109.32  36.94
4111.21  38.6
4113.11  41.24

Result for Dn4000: 1.9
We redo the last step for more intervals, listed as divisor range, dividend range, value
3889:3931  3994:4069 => 1.65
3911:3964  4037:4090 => 1.85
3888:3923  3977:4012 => 1.43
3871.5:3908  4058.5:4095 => 1.88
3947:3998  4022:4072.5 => 1.49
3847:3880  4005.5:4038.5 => 2.25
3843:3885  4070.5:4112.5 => 2.22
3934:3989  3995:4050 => 1.76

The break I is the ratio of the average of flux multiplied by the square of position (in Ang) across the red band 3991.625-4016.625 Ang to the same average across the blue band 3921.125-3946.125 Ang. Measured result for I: 2.25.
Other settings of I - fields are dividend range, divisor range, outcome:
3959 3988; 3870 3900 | 1.14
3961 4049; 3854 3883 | 1.91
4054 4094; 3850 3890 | 2.20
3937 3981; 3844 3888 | 1.18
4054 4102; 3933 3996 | 1.66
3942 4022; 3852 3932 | 1.43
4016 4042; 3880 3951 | 1.88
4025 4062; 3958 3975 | 2.28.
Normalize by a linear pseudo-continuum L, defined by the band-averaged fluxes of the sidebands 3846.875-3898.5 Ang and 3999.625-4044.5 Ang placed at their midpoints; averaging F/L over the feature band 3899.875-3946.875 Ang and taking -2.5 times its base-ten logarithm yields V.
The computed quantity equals 0.195 mag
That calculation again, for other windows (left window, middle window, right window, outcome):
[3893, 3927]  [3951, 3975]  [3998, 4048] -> 0.494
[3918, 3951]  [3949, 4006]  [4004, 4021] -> 0.109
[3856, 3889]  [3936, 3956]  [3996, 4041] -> 0.309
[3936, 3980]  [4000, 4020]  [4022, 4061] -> -0.215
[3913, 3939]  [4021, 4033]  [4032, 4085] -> -0.160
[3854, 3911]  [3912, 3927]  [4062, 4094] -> -0.074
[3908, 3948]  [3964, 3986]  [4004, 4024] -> 0.332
